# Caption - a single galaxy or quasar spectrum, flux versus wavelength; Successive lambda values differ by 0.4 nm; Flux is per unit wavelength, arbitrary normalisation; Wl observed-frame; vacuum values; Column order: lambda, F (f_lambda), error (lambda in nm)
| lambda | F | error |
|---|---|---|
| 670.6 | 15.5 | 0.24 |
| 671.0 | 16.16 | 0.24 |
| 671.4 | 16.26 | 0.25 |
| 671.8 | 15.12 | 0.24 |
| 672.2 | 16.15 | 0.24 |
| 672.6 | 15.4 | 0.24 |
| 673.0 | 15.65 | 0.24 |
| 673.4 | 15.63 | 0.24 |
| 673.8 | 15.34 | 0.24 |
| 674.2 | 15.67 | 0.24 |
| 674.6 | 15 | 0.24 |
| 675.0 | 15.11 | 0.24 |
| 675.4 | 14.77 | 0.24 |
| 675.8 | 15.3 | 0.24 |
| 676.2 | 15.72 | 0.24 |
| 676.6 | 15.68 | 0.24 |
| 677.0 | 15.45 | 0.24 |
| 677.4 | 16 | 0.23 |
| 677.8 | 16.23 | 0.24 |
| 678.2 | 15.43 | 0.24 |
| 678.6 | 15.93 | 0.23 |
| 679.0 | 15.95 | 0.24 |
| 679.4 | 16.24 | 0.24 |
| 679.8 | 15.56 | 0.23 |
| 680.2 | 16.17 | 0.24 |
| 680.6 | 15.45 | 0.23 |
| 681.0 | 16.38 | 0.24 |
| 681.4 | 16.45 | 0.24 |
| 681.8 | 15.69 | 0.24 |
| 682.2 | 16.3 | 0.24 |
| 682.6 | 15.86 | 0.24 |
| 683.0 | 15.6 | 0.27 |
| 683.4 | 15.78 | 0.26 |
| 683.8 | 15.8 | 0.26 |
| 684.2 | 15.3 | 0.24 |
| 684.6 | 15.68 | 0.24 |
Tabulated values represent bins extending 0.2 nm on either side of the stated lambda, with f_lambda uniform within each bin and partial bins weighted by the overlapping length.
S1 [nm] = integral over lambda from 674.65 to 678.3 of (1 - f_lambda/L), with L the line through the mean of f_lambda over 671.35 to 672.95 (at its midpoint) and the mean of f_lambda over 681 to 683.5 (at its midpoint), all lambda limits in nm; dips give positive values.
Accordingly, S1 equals 0.07 nm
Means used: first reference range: 15.7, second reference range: 16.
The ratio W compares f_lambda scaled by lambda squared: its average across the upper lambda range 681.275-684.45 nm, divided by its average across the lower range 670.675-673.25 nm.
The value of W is 1.0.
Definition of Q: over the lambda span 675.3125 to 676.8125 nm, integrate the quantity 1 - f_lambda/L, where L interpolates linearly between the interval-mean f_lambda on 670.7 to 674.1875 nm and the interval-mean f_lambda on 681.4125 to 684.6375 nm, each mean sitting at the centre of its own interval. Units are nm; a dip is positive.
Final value 0.031 nm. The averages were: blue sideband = 15.7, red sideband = 15.8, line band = 15.4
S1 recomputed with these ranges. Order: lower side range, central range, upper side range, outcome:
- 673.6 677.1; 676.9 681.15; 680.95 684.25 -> -0.07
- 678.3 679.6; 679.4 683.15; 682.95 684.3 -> -0.03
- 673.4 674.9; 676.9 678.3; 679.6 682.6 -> -0.01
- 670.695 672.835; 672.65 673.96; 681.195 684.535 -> 0.02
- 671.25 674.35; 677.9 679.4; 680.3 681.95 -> 0.00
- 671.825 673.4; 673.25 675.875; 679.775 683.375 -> 0.08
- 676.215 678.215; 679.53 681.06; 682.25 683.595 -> -0.01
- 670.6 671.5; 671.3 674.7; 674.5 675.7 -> -0.01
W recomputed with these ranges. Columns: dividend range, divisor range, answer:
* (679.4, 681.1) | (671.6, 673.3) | 1.04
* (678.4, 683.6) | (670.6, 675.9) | 1.05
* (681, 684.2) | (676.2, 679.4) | 1.02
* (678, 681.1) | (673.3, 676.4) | 1.05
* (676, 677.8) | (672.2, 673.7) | 1.02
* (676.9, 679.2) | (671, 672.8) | 1.02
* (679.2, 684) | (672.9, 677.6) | 1.05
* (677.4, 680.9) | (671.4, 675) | 1.04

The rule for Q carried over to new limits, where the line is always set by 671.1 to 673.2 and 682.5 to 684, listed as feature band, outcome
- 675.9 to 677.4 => 0.01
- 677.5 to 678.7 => -0.01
